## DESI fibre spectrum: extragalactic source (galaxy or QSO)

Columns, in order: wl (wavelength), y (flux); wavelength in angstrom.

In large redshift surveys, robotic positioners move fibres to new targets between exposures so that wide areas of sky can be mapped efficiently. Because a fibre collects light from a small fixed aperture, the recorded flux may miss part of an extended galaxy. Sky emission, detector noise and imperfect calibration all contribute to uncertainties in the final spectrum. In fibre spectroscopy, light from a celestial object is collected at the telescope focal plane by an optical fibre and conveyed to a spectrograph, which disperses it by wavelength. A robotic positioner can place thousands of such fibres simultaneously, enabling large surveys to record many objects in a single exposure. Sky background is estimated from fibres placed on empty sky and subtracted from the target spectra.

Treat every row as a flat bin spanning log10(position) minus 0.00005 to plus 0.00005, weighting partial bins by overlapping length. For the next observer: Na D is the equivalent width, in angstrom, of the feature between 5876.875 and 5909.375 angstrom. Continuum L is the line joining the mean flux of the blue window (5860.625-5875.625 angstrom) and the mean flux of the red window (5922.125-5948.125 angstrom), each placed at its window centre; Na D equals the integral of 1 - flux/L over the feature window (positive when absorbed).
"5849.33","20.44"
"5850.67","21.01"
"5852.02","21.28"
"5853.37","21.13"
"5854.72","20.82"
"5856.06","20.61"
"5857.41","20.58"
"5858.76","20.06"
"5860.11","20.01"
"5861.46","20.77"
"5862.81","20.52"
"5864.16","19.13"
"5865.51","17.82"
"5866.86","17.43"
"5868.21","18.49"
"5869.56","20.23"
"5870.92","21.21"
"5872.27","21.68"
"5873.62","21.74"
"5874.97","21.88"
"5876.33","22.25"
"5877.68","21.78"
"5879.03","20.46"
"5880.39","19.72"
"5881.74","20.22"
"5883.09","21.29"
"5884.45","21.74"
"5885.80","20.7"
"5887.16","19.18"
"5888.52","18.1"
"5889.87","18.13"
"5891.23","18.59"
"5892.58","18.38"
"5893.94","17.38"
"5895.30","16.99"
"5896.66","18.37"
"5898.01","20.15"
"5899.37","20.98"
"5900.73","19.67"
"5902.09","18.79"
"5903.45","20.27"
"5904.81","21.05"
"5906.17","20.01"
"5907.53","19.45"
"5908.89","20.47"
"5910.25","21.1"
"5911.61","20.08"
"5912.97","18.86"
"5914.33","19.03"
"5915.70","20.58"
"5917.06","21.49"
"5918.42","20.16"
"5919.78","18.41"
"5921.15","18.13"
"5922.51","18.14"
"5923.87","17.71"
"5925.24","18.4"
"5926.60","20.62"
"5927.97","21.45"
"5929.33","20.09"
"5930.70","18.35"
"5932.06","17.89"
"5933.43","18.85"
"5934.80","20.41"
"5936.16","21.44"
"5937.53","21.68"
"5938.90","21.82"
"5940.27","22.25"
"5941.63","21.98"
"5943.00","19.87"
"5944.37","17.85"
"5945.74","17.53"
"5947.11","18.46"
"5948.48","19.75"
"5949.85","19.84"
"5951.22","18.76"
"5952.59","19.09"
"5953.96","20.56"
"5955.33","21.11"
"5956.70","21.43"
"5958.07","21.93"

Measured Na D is 0.47 angstrom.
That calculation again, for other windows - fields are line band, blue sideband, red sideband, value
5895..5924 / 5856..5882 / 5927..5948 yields 0.8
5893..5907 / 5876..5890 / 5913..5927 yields 0.3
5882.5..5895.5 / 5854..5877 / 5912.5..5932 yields 0.5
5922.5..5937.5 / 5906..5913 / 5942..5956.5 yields 0.1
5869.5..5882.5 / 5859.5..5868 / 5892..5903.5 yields -1.4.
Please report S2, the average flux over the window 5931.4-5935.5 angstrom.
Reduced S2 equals 19.1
